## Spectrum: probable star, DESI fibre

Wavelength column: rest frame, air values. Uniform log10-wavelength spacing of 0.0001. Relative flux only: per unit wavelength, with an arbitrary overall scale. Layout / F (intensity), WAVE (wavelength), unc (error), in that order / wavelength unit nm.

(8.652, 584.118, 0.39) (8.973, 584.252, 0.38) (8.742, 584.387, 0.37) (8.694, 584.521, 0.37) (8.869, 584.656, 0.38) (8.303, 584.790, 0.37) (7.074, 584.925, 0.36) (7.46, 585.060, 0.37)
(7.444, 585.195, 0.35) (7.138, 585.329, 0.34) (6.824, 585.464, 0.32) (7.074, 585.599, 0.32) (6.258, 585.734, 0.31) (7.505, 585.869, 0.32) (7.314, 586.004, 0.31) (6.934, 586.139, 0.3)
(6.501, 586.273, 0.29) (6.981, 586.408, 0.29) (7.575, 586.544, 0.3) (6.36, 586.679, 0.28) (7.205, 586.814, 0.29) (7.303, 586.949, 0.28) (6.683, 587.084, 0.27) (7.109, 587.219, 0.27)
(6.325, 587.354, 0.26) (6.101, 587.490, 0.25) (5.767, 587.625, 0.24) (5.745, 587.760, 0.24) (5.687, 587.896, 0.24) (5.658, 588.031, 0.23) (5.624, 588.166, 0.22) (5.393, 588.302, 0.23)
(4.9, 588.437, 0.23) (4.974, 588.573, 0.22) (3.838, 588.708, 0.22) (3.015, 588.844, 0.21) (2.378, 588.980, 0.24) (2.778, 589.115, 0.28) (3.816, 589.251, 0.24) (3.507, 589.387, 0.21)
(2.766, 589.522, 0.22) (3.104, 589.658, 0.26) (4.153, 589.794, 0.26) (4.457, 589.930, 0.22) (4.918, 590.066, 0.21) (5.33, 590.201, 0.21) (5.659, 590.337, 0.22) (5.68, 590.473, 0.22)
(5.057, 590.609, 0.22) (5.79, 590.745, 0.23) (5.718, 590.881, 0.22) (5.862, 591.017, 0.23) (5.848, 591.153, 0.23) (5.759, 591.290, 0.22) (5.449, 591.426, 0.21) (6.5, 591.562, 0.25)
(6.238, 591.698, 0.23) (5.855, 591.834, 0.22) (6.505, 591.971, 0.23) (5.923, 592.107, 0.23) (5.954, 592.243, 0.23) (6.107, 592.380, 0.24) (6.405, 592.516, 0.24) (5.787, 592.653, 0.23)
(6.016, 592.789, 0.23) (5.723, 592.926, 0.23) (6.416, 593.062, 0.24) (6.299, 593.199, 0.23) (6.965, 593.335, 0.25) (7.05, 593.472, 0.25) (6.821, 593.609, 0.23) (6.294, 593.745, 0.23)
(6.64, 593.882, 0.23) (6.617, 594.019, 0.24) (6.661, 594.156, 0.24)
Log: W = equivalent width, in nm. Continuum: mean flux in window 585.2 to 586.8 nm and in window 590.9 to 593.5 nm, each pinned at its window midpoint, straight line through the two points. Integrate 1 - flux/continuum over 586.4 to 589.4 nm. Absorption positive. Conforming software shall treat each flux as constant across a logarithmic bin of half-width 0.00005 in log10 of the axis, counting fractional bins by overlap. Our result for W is 0.59 nm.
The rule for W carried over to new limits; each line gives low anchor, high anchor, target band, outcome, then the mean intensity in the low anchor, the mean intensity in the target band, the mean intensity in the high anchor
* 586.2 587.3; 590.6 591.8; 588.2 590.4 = 0.78 nm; 6.96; 4.08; 5.84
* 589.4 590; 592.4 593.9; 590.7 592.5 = -0.30 nm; 3.61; 5.98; 6.39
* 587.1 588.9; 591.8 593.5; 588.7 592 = 0.60 nm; 5.45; 4.8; 6.22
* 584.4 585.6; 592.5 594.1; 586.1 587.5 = 0.11 nm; 7.74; 6.85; 6.42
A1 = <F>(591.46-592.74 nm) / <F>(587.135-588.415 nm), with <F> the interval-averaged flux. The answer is 1.04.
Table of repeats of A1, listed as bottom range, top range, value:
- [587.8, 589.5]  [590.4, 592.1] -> 1.37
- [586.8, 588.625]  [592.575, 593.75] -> 1.06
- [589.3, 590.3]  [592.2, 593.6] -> 1.54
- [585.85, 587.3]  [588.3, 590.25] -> 0.55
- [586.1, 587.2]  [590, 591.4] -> 0.80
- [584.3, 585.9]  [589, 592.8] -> 0.68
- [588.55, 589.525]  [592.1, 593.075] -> 1.80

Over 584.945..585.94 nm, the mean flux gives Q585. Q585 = 7.1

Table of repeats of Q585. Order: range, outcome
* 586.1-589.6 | 5.4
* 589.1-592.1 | 5.09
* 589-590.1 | 3.59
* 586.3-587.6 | 6.8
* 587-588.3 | 6.06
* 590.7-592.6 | 5.99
